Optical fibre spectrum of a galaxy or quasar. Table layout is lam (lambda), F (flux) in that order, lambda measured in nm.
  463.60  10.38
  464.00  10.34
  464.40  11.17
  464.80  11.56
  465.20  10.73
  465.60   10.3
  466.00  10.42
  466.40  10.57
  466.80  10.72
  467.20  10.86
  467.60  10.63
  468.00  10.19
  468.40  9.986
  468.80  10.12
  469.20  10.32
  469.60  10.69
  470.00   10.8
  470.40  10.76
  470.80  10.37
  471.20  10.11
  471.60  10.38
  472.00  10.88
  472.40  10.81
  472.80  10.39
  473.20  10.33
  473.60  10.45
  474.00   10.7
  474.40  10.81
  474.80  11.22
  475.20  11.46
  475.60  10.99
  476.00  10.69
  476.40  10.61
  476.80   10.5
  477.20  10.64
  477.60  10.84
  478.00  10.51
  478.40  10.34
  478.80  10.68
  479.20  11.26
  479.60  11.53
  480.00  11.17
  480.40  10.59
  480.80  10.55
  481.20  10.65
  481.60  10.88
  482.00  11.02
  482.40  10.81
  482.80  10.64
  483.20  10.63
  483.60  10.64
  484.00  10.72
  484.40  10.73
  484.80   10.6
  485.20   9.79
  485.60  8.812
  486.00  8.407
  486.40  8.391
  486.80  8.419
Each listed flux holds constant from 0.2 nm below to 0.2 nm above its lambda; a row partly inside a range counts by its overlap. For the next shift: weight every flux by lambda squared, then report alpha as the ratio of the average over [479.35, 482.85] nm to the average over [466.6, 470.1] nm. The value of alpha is 1.10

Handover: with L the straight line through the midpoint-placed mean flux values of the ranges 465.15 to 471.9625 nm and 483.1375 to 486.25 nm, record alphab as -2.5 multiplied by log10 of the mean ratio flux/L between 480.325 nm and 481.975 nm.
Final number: -0.06 mag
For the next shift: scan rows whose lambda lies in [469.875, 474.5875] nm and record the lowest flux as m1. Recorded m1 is 10.11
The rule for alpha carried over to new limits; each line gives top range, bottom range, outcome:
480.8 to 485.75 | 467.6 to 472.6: 1.06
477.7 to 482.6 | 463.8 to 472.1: 1.08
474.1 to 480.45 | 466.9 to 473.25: 1.07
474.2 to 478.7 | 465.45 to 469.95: 1.07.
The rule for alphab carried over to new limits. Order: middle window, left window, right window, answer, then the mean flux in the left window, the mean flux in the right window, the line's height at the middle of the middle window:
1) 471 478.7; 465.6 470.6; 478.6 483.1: 0.00 mag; 10.5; 10.9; 10.7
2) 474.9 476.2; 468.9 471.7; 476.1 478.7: -0.05 mag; 10.5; 10.6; 10.6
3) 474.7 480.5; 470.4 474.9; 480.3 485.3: -0.03 mag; 10.6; 10.7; 10.6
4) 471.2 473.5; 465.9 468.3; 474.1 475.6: 0.04 mag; 10.5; 11.1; 10.9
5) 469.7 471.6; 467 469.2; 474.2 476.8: 0.00 mag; 10.4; 10.9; 10.6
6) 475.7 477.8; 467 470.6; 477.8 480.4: 0.01 mag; 10.5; 10.9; 10.8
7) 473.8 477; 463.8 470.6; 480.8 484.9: -0.02 mag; 10.6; 10.7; 10.7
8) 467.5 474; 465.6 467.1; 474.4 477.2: 0.03 mag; 10.6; 10.9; 10.7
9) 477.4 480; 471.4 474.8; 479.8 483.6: -0.02 mag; 10.6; 10.8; 10.7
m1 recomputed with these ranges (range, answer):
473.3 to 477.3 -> 10.45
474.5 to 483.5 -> 10.34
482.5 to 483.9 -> 10.63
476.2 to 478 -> 10.5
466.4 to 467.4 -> 10.72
